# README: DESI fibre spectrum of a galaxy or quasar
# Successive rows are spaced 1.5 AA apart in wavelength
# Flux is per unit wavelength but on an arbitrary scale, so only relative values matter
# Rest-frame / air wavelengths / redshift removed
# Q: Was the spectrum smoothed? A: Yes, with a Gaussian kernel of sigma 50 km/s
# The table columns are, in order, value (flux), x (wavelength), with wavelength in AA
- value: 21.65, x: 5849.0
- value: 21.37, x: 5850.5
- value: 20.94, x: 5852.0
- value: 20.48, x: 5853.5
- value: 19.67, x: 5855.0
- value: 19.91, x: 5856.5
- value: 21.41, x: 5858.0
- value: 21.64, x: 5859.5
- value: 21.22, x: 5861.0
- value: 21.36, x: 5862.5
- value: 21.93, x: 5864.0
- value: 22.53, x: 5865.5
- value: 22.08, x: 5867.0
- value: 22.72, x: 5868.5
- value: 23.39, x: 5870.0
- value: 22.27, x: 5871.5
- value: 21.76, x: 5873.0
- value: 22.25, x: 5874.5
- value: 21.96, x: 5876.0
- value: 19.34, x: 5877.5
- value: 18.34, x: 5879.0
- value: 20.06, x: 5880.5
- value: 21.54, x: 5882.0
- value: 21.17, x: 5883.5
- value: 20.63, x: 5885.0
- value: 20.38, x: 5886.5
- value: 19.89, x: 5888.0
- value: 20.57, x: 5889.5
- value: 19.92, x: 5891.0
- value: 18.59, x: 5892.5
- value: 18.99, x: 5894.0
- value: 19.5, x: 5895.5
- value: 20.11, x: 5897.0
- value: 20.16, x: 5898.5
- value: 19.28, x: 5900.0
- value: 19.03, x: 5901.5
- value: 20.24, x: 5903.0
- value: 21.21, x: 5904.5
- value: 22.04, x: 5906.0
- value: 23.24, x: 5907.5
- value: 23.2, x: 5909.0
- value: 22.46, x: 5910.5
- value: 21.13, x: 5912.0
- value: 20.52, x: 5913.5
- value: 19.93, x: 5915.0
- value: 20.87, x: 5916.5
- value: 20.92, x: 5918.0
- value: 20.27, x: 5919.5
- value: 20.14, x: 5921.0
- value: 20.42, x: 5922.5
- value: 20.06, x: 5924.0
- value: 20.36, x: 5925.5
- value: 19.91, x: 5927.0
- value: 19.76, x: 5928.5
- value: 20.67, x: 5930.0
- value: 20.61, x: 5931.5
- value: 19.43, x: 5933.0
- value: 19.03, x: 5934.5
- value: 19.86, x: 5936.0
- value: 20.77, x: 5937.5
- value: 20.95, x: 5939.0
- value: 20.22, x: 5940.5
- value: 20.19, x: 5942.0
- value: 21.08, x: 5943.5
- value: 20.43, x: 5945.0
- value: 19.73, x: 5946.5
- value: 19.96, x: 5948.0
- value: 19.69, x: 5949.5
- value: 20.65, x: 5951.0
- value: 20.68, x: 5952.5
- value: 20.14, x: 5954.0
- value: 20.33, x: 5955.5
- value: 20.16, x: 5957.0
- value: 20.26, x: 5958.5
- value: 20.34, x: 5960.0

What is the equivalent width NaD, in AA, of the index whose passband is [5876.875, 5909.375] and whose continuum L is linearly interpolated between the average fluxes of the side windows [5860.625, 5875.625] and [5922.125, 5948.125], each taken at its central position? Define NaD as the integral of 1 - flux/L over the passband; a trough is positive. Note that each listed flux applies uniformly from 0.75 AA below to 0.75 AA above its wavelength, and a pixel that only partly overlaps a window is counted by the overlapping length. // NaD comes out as 1.7 AA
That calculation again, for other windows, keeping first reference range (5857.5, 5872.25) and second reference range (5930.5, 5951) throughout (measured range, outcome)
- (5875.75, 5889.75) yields 0.8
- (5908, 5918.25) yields -0.2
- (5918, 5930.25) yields 0.2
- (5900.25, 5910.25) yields -0.2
